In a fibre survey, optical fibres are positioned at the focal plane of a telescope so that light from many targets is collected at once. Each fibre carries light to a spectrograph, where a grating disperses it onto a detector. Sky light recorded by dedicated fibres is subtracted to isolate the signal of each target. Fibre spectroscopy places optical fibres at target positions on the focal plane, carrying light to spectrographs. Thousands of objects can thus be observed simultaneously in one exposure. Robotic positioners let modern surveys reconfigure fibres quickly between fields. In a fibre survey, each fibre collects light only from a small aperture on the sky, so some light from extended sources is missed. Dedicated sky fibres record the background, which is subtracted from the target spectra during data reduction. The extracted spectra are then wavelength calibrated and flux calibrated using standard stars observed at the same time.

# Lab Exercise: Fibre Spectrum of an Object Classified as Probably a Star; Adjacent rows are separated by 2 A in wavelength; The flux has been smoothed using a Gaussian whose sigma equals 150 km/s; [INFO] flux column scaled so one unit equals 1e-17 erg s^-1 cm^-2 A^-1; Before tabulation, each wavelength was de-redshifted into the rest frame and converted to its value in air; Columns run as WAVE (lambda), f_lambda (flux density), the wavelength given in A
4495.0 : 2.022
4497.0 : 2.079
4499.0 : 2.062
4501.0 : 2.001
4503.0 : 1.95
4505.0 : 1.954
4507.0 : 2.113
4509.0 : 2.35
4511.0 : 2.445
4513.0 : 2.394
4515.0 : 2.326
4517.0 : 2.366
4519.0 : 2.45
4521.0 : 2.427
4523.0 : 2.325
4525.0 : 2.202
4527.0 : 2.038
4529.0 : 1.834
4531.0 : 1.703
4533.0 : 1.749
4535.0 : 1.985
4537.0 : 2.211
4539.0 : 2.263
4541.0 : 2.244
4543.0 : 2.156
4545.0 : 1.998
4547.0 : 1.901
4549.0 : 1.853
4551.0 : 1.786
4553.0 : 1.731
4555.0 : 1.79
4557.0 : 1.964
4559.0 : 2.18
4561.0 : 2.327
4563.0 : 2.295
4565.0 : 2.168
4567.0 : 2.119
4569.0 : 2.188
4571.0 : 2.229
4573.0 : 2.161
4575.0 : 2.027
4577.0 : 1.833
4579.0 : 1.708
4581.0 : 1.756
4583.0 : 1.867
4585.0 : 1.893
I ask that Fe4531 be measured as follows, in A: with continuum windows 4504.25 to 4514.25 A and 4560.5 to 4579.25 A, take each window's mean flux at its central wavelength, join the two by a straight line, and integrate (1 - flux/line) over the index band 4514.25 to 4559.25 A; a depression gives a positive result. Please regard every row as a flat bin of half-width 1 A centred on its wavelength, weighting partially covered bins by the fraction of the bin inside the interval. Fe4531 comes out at 2.77 A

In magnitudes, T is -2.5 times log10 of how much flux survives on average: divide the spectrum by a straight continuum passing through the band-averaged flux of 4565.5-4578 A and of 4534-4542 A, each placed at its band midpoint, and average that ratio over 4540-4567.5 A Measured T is 0.05 mag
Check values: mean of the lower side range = 2.18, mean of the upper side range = 2.1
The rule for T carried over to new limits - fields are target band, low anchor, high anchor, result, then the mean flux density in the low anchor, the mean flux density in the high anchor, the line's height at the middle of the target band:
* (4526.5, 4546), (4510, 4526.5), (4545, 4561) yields 0.06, 2.36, 1.92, 2.13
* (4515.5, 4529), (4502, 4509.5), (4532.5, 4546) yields -0.09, 2.07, 2.1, 2.09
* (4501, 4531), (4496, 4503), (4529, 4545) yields -0.09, 2.03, 2.03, 2.03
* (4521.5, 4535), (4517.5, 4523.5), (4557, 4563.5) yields 0.19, 2.4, 2.22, 2.37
